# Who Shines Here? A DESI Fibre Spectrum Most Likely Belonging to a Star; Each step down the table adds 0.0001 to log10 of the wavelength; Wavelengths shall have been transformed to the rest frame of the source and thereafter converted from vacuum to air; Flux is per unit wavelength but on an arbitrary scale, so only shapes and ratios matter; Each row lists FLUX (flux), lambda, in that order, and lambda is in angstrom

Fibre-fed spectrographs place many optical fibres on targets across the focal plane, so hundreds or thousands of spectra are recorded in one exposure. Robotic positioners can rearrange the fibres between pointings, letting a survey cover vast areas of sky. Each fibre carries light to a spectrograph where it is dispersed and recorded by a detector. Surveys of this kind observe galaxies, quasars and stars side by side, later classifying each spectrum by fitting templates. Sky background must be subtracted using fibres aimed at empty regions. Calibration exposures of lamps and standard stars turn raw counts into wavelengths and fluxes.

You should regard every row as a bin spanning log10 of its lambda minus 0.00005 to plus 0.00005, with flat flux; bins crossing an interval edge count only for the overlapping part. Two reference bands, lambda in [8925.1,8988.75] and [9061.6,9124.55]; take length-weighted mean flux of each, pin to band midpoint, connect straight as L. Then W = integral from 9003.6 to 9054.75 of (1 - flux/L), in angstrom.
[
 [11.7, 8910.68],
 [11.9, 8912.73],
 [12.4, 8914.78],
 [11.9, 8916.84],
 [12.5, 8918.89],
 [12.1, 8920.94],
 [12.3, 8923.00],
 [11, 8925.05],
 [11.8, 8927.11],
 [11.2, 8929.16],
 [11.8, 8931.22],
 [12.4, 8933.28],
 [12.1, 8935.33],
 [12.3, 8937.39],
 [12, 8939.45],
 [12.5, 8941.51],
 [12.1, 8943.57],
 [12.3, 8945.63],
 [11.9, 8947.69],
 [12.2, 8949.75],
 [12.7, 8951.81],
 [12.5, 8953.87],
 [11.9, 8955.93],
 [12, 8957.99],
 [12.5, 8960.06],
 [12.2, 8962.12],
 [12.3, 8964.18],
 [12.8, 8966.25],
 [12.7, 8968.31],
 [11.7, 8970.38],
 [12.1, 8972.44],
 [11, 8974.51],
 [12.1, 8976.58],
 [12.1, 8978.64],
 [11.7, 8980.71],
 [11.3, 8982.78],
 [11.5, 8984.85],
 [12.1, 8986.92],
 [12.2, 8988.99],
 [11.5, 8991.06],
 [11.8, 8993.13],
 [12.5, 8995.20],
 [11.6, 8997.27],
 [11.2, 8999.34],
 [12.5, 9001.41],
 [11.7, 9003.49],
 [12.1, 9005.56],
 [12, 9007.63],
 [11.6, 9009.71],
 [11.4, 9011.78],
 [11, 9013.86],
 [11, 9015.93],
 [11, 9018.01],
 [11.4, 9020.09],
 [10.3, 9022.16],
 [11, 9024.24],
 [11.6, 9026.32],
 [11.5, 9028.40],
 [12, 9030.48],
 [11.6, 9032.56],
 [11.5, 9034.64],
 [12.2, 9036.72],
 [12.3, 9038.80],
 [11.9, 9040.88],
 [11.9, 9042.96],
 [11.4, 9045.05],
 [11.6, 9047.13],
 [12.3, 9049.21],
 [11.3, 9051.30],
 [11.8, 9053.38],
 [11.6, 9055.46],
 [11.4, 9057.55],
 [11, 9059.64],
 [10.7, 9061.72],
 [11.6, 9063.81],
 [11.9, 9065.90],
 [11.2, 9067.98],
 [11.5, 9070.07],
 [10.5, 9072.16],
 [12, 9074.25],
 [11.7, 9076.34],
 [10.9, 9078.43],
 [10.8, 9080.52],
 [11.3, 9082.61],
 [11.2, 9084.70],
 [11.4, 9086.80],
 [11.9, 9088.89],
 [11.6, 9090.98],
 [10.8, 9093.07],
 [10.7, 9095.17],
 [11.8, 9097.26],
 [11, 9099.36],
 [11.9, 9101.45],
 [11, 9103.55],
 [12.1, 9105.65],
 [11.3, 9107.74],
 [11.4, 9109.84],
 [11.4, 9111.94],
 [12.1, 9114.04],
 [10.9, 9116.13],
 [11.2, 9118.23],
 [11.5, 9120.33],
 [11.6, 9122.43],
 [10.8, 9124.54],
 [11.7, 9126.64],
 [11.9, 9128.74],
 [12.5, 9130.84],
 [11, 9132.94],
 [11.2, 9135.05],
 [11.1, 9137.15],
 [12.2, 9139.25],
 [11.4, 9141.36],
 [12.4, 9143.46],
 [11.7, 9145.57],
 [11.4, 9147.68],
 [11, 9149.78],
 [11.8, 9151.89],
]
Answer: 0.5 angstrom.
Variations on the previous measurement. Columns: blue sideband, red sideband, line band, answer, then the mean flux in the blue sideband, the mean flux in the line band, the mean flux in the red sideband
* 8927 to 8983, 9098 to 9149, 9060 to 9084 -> 0.88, 12.1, 11.3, 11.5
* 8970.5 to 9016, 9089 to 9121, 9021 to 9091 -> 0.41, 11.7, 11.5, 11.4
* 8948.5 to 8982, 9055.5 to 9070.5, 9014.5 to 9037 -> 0.59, 12.1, 11.3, 11.3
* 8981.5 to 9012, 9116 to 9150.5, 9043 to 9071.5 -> 0.48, 11.8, 11.5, 11.5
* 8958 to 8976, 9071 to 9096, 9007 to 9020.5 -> 0.53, 12.1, 11.3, 11.2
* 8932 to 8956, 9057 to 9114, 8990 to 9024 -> 0.93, 12.3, 11.5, 11.3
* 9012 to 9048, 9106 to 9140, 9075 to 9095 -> 0.38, 11.5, 11.3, 11.5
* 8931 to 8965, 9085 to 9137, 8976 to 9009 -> 0.41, 12.2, 11.9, 11.4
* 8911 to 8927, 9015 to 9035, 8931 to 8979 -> -1.78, 12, 12.2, 11.3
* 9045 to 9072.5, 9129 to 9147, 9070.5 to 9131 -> 0.93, 11.4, 11.4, 11.7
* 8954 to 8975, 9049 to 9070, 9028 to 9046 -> -0.32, 12.2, 11.8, 11.4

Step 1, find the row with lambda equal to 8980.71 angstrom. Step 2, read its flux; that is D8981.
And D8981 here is 11.7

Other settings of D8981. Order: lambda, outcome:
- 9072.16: 10.5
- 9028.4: 11.5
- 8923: 12.3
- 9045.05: 11.4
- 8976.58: 12.1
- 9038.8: 12.3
